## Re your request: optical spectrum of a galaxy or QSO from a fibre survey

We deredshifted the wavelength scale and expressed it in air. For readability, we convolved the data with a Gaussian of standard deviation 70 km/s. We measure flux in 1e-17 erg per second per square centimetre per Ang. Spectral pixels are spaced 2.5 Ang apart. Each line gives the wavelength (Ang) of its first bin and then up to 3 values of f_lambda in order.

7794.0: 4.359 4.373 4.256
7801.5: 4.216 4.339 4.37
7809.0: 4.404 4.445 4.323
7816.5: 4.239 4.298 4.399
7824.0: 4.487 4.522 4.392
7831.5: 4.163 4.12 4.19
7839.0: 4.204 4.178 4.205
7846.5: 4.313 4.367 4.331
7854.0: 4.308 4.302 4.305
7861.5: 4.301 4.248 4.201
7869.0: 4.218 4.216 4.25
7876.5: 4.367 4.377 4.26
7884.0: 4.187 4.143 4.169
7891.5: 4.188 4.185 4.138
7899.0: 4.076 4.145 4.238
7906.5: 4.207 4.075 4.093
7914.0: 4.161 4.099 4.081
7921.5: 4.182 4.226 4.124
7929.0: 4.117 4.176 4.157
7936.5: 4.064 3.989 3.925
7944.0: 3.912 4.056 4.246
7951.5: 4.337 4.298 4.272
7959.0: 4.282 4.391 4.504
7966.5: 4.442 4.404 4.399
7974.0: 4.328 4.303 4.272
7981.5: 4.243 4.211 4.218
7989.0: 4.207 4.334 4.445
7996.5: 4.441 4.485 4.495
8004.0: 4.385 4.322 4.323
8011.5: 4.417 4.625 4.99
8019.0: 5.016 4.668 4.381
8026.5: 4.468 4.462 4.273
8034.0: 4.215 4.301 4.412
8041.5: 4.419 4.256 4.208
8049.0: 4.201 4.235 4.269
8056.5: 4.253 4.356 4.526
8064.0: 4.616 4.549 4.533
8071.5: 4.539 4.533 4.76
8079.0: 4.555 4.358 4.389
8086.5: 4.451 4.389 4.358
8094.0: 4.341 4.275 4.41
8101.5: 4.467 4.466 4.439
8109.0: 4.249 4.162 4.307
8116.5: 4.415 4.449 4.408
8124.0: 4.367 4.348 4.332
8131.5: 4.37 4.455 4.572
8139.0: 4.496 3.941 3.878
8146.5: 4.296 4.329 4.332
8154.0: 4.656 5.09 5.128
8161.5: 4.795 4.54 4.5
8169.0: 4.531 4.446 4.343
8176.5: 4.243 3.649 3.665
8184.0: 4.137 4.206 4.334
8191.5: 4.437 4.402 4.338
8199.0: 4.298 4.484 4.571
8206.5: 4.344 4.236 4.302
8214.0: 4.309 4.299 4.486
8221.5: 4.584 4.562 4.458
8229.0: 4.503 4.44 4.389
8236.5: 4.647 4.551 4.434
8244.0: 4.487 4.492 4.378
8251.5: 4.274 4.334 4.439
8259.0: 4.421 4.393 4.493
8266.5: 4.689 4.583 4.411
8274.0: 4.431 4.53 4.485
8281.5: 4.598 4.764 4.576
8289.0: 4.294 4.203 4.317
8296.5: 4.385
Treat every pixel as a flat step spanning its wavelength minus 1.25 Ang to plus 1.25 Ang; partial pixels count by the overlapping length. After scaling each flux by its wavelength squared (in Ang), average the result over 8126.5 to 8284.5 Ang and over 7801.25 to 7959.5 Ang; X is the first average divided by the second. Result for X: 1.13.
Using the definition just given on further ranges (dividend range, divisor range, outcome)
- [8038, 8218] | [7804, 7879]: 1.09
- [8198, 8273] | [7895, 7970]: 1.15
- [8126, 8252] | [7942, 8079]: 1.05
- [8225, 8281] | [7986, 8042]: 1.06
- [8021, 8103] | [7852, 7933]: 1.09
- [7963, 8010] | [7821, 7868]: 1.05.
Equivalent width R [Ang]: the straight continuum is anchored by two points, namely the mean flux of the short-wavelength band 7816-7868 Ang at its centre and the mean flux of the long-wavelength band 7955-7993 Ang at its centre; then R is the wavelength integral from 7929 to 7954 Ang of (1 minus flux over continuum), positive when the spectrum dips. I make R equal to 1.20 Ang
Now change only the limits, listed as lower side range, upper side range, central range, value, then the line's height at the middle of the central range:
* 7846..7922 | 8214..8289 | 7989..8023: -1.7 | 4.3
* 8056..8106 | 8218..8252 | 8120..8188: 1.5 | 4.47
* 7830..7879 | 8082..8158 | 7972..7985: 0.1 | 4.32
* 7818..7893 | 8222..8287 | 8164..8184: 1.0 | 4.45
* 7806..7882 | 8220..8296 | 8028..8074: 0.1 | 4.39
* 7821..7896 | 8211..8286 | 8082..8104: 0.0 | 4.39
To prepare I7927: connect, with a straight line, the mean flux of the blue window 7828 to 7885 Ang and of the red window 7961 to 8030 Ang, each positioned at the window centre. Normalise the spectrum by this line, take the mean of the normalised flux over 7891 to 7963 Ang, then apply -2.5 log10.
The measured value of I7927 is 0.05 mag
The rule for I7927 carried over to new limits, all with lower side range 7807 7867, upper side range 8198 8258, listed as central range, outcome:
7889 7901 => 0.04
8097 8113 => 0.01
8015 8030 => -0.07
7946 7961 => 0.02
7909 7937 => 0.05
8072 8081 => -0.05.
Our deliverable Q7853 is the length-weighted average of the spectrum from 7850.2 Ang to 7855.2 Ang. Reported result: 4.32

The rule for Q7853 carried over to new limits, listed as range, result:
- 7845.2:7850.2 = 4.34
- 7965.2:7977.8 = 4.38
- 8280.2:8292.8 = 4.49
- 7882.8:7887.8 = 4.16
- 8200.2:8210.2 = 4.41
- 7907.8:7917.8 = 4.11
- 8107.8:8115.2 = 4.24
